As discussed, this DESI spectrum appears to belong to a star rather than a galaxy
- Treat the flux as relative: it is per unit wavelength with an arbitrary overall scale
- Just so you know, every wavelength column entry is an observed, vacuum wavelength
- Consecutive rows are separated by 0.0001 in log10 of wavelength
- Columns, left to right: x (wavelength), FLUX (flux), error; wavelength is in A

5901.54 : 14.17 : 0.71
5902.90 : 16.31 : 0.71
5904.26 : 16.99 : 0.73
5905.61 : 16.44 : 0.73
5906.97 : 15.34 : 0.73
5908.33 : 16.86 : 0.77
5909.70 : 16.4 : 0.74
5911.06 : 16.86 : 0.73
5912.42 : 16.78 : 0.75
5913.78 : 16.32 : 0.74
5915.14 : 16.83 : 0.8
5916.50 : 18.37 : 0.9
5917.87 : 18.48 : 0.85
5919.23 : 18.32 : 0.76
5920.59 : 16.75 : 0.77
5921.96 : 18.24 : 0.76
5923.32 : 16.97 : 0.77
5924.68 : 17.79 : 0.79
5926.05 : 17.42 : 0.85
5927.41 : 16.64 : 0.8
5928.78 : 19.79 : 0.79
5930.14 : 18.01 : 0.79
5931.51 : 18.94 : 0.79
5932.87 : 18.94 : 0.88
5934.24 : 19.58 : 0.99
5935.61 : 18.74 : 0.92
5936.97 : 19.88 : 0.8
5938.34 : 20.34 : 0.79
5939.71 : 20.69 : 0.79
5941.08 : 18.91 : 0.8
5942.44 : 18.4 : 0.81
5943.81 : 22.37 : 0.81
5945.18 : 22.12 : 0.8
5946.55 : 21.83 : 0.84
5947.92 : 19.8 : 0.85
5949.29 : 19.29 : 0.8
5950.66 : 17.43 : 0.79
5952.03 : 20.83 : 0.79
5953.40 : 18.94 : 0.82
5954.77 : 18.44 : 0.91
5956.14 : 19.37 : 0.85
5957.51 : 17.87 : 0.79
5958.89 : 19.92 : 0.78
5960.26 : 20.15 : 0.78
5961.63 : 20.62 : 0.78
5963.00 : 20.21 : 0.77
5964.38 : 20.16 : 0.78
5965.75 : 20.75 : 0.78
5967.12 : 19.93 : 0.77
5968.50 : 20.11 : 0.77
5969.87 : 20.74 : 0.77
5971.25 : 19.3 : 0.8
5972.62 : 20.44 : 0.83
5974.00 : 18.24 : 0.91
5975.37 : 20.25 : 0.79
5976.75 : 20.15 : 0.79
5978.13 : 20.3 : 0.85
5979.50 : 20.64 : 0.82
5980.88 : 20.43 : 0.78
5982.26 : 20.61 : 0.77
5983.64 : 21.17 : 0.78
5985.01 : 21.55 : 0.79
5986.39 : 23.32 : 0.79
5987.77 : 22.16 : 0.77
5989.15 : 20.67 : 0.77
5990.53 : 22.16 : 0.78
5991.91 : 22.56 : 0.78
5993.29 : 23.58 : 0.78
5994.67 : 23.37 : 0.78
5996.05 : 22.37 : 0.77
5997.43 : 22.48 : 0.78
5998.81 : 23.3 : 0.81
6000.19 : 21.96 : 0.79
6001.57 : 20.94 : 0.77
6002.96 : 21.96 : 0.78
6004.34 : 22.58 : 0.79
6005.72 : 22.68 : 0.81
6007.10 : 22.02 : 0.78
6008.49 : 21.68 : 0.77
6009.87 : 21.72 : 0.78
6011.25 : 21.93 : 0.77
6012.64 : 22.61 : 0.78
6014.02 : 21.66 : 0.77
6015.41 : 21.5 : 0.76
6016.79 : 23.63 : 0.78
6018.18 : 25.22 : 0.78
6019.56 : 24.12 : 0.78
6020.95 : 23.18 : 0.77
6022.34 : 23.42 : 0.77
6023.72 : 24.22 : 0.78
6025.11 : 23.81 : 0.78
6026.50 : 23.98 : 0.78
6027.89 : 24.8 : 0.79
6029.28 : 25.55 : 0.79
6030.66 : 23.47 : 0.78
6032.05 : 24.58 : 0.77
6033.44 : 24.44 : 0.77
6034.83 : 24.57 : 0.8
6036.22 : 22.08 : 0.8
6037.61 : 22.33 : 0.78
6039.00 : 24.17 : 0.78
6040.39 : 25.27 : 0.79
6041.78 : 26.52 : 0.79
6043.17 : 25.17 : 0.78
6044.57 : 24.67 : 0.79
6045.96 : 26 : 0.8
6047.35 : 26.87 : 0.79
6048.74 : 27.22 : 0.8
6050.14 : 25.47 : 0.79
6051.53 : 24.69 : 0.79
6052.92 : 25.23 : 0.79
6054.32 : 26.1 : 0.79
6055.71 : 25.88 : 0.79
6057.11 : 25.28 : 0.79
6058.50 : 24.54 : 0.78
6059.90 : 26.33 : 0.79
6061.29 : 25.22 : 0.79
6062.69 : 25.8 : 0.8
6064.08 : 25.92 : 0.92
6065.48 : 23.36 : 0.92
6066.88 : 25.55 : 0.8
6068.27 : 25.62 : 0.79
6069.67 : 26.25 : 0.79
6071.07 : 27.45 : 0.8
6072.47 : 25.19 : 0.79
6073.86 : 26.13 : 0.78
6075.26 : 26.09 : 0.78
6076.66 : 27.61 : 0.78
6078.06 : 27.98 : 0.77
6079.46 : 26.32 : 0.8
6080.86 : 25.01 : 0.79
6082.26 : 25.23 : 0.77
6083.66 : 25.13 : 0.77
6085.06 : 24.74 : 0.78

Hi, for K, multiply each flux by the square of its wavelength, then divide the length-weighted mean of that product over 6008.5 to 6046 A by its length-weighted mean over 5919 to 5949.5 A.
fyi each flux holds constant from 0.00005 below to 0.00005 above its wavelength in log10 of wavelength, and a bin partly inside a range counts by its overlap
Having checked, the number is 1.28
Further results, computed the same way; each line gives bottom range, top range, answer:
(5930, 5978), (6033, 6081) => 1.33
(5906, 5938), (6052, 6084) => 1.52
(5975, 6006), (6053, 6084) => 1.22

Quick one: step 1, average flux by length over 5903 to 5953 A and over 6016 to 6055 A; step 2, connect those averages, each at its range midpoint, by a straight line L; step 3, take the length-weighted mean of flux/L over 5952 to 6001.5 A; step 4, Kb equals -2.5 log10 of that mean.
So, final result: 0.023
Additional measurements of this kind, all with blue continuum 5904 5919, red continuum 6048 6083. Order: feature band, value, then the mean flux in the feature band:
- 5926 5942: -0.048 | 19.1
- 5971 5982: 0.035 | 20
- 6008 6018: 0.025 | 22.3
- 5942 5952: -0.071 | 20.3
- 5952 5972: 0.003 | 19.8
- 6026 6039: -0.004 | 24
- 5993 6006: -0.024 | 22.5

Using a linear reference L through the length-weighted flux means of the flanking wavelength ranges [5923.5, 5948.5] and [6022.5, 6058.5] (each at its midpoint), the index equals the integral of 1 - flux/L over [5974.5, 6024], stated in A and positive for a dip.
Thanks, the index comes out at 1.26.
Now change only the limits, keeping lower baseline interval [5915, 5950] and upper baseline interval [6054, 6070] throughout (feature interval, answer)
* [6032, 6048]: -0.2 A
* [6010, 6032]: -0.1 A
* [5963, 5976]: 0.5 A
